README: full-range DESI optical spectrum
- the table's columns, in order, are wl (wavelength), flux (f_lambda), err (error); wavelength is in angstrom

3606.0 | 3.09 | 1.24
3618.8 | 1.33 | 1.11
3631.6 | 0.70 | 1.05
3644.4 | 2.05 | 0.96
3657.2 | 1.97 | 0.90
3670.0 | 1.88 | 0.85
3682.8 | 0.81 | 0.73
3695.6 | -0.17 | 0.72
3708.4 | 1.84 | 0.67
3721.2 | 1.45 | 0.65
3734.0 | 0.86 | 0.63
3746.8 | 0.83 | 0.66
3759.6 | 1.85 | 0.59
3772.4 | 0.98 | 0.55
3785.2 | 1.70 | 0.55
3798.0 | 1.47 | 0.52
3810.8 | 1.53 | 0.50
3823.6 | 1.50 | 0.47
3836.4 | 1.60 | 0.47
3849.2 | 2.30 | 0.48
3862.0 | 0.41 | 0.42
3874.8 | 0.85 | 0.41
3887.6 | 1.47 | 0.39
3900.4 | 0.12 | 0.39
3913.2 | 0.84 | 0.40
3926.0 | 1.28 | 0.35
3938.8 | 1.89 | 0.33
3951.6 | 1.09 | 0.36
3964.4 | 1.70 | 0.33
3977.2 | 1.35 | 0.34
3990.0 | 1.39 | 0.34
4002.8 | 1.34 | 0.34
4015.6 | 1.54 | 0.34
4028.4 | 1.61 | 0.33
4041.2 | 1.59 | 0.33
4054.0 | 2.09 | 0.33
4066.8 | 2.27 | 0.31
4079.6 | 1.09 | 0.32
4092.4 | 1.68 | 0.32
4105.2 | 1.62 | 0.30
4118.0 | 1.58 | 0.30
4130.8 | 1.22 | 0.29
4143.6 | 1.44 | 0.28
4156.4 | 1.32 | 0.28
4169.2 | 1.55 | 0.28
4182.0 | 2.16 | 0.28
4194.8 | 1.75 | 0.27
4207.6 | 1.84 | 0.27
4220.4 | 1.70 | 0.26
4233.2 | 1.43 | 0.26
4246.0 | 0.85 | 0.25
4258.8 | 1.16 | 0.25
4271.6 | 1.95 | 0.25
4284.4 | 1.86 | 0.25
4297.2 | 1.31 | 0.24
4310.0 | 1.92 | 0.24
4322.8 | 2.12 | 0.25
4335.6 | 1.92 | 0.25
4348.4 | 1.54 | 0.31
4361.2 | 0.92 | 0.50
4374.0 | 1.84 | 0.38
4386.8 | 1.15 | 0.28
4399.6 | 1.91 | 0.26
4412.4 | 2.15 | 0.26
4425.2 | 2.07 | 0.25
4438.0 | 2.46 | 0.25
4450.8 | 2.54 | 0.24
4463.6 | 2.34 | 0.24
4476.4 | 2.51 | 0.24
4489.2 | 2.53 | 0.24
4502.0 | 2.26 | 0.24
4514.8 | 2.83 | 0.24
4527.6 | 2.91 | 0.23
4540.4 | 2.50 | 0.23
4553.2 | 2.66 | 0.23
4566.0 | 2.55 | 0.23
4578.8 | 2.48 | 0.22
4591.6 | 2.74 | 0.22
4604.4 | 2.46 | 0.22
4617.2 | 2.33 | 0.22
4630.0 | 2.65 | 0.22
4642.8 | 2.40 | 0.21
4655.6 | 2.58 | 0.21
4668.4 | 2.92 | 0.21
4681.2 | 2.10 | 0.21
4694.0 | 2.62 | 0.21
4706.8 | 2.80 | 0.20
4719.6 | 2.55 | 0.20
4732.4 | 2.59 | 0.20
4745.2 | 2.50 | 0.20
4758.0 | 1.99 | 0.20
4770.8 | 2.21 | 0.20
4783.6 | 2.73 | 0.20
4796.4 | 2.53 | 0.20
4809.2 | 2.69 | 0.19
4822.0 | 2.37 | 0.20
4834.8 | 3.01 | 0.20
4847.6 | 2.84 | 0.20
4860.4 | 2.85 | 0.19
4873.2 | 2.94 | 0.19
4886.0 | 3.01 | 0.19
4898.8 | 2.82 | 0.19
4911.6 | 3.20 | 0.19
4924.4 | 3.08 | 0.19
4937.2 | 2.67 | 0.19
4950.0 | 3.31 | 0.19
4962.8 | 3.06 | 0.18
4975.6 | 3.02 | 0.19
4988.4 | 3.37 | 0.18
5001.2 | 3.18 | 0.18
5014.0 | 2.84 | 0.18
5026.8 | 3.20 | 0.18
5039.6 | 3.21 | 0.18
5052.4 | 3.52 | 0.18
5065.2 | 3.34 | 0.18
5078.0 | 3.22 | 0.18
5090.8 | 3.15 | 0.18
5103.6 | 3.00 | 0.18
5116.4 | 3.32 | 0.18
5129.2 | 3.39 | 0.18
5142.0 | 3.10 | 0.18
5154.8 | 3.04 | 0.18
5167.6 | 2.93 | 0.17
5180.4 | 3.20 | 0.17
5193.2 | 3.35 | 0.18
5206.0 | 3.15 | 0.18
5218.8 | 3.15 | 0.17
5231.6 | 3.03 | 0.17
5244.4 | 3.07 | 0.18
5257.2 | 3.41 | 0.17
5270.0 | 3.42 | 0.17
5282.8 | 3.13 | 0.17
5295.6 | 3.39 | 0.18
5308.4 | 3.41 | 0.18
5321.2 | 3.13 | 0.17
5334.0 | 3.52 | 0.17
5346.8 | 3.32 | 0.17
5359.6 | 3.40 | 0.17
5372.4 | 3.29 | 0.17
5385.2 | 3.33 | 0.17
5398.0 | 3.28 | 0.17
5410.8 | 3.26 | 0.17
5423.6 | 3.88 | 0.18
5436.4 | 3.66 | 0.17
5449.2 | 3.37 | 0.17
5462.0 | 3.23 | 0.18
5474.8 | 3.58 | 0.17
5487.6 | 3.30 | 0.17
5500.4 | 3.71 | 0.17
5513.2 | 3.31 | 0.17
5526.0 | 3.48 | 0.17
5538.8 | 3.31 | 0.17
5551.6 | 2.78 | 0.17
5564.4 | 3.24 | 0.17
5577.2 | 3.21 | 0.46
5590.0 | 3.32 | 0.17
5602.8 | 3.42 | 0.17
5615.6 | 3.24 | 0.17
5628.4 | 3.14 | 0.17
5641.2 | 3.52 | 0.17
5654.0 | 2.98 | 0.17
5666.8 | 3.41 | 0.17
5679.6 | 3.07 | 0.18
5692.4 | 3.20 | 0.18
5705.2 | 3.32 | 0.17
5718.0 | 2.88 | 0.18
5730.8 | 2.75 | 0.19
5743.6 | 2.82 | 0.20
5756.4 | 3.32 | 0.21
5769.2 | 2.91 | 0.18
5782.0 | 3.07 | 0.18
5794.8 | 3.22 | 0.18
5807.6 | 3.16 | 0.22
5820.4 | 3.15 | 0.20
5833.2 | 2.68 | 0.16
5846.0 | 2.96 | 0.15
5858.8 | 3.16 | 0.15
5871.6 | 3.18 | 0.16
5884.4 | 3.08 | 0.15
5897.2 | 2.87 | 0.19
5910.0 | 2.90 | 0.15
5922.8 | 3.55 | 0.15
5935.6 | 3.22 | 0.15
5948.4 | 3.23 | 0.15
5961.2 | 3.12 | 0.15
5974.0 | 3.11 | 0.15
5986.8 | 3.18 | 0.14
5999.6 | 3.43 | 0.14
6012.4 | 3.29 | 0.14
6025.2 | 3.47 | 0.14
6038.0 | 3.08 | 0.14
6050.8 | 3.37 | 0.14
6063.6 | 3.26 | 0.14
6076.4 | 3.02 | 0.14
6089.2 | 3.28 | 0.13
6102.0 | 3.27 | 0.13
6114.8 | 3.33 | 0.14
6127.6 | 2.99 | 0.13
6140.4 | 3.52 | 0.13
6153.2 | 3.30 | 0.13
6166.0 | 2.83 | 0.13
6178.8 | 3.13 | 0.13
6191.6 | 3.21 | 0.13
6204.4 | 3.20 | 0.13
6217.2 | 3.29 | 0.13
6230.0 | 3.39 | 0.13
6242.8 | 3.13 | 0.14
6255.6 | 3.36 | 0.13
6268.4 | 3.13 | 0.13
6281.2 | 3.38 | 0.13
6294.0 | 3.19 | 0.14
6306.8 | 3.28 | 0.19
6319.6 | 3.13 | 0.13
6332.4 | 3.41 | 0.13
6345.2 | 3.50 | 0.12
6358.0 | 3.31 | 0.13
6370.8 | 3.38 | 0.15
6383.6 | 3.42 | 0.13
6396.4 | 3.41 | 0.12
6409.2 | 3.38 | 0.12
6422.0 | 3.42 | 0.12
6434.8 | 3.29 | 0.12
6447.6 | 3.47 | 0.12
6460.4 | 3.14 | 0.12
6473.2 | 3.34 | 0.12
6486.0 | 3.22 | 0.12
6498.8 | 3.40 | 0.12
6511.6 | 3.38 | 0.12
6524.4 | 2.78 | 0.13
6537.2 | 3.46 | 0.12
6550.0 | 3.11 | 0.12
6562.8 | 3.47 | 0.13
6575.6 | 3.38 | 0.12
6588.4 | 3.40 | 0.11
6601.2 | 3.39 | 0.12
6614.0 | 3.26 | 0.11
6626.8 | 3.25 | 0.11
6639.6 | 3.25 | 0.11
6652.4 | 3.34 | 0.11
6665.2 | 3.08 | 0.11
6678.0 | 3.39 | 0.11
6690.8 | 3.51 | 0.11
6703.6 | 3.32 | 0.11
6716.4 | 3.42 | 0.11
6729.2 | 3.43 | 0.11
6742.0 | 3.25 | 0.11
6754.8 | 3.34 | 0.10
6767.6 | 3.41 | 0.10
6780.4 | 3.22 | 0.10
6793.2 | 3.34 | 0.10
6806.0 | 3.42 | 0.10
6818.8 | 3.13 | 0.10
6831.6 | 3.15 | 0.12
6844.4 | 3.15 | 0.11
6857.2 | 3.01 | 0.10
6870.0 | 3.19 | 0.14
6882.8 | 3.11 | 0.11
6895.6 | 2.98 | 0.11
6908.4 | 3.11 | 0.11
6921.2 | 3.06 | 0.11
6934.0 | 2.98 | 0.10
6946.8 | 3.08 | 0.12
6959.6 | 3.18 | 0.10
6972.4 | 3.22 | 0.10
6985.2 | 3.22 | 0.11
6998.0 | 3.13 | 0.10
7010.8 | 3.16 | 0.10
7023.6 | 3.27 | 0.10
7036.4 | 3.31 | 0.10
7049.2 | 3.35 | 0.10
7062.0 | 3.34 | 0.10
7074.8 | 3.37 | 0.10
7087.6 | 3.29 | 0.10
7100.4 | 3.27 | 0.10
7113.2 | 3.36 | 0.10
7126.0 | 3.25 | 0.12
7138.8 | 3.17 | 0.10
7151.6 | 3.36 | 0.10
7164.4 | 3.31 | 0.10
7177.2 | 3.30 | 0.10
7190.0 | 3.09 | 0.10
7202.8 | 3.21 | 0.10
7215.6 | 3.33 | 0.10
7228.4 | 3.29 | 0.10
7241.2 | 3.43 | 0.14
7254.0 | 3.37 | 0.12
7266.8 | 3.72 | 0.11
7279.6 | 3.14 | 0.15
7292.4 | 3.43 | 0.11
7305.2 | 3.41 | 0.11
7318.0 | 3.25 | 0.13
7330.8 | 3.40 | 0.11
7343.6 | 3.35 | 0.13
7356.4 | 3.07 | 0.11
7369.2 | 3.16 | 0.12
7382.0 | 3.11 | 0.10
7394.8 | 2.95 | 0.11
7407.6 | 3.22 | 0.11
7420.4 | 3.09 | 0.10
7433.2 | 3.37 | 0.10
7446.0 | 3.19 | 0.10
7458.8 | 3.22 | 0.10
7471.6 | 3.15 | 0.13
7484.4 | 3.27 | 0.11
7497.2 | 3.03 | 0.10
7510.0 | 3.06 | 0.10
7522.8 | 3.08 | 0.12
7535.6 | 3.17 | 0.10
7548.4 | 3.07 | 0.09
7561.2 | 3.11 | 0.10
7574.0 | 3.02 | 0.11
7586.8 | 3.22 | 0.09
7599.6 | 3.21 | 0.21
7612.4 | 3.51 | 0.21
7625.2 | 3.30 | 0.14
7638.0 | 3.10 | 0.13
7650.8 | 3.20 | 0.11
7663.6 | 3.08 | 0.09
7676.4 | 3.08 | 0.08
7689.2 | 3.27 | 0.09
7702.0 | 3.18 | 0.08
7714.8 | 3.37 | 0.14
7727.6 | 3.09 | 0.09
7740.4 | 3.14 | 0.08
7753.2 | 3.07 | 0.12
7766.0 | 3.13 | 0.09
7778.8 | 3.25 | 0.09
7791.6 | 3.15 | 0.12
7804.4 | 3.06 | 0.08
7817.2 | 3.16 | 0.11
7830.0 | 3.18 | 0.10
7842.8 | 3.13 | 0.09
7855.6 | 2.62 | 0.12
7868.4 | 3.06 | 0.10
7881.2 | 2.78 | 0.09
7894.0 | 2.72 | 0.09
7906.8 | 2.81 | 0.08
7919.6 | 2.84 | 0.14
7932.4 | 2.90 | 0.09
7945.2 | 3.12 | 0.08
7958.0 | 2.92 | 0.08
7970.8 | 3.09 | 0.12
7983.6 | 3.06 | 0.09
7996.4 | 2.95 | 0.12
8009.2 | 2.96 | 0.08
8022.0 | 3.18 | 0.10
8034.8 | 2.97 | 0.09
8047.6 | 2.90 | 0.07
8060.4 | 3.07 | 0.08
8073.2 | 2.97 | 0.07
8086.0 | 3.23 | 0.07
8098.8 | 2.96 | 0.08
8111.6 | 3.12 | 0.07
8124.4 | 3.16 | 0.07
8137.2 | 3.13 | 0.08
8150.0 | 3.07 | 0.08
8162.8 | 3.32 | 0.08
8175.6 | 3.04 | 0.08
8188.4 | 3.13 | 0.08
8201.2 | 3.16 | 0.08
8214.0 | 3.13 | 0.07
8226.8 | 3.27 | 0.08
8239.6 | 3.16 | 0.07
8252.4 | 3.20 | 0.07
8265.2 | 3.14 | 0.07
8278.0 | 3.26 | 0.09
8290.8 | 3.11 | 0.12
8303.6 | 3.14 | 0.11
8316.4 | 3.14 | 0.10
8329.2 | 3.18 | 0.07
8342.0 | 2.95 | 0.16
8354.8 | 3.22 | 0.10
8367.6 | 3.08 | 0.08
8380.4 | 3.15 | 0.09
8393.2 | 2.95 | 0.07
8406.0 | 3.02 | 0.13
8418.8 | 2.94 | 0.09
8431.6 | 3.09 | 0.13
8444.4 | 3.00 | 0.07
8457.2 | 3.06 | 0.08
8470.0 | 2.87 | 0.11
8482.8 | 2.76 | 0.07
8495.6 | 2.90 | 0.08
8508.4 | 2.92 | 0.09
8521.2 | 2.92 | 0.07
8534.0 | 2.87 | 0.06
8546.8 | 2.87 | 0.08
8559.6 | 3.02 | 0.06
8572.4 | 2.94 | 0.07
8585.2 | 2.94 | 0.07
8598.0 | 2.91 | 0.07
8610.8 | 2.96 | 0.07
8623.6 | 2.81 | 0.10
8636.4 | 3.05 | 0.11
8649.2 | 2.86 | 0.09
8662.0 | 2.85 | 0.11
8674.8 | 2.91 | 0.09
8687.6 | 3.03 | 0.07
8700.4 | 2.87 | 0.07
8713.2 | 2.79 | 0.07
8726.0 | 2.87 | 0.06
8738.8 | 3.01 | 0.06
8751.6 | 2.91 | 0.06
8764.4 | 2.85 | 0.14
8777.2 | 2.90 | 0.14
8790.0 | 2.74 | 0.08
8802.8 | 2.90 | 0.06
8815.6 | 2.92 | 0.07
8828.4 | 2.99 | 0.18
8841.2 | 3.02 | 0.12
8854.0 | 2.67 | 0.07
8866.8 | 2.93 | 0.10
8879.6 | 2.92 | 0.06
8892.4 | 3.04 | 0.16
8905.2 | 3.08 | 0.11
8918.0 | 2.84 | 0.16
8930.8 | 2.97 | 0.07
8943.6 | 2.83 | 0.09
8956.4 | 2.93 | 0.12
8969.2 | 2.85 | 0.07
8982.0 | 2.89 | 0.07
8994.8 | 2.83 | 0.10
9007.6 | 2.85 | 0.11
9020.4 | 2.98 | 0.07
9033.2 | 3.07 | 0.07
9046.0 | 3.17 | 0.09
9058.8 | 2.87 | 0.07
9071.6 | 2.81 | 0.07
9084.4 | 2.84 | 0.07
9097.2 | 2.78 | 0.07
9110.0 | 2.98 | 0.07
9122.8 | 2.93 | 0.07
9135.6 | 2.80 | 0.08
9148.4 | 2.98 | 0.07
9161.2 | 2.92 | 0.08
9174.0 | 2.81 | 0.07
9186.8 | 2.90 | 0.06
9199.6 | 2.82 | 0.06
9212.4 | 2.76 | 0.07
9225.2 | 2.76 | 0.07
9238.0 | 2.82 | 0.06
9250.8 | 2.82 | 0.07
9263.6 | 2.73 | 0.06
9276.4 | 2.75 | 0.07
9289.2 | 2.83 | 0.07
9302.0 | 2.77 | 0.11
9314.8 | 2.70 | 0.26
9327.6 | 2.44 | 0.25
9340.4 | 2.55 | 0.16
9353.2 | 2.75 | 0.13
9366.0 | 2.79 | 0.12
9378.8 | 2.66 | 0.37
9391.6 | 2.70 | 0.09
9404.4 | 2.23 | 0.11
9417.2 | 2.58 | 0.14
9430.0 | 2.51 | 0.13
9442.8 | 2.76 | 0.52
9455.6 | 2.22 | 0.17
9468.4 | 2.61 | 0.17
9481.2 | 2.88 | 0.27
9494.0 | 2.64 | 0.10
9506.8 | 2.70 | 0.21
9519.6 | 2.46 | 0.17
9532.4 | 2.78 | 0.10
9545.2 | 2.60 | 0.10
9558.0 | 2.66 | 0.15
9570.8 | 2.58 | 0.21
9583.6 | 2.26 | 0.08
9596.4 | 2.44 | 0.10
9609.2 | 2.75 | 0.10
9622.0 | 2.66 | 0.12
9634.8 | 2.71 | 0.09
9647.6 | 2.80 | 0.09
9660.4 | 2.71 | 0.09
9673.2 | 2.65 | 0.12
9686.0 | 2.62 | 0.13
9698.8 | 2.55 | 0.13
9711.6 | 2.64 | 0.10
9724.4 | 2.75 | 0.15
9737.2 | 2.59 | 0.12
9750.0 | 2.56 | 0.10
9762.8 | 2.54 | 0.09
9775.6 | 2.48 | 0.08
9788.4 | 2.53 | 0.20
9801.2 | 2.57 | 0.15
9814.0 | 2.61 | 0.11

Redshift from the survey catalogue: 0.107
